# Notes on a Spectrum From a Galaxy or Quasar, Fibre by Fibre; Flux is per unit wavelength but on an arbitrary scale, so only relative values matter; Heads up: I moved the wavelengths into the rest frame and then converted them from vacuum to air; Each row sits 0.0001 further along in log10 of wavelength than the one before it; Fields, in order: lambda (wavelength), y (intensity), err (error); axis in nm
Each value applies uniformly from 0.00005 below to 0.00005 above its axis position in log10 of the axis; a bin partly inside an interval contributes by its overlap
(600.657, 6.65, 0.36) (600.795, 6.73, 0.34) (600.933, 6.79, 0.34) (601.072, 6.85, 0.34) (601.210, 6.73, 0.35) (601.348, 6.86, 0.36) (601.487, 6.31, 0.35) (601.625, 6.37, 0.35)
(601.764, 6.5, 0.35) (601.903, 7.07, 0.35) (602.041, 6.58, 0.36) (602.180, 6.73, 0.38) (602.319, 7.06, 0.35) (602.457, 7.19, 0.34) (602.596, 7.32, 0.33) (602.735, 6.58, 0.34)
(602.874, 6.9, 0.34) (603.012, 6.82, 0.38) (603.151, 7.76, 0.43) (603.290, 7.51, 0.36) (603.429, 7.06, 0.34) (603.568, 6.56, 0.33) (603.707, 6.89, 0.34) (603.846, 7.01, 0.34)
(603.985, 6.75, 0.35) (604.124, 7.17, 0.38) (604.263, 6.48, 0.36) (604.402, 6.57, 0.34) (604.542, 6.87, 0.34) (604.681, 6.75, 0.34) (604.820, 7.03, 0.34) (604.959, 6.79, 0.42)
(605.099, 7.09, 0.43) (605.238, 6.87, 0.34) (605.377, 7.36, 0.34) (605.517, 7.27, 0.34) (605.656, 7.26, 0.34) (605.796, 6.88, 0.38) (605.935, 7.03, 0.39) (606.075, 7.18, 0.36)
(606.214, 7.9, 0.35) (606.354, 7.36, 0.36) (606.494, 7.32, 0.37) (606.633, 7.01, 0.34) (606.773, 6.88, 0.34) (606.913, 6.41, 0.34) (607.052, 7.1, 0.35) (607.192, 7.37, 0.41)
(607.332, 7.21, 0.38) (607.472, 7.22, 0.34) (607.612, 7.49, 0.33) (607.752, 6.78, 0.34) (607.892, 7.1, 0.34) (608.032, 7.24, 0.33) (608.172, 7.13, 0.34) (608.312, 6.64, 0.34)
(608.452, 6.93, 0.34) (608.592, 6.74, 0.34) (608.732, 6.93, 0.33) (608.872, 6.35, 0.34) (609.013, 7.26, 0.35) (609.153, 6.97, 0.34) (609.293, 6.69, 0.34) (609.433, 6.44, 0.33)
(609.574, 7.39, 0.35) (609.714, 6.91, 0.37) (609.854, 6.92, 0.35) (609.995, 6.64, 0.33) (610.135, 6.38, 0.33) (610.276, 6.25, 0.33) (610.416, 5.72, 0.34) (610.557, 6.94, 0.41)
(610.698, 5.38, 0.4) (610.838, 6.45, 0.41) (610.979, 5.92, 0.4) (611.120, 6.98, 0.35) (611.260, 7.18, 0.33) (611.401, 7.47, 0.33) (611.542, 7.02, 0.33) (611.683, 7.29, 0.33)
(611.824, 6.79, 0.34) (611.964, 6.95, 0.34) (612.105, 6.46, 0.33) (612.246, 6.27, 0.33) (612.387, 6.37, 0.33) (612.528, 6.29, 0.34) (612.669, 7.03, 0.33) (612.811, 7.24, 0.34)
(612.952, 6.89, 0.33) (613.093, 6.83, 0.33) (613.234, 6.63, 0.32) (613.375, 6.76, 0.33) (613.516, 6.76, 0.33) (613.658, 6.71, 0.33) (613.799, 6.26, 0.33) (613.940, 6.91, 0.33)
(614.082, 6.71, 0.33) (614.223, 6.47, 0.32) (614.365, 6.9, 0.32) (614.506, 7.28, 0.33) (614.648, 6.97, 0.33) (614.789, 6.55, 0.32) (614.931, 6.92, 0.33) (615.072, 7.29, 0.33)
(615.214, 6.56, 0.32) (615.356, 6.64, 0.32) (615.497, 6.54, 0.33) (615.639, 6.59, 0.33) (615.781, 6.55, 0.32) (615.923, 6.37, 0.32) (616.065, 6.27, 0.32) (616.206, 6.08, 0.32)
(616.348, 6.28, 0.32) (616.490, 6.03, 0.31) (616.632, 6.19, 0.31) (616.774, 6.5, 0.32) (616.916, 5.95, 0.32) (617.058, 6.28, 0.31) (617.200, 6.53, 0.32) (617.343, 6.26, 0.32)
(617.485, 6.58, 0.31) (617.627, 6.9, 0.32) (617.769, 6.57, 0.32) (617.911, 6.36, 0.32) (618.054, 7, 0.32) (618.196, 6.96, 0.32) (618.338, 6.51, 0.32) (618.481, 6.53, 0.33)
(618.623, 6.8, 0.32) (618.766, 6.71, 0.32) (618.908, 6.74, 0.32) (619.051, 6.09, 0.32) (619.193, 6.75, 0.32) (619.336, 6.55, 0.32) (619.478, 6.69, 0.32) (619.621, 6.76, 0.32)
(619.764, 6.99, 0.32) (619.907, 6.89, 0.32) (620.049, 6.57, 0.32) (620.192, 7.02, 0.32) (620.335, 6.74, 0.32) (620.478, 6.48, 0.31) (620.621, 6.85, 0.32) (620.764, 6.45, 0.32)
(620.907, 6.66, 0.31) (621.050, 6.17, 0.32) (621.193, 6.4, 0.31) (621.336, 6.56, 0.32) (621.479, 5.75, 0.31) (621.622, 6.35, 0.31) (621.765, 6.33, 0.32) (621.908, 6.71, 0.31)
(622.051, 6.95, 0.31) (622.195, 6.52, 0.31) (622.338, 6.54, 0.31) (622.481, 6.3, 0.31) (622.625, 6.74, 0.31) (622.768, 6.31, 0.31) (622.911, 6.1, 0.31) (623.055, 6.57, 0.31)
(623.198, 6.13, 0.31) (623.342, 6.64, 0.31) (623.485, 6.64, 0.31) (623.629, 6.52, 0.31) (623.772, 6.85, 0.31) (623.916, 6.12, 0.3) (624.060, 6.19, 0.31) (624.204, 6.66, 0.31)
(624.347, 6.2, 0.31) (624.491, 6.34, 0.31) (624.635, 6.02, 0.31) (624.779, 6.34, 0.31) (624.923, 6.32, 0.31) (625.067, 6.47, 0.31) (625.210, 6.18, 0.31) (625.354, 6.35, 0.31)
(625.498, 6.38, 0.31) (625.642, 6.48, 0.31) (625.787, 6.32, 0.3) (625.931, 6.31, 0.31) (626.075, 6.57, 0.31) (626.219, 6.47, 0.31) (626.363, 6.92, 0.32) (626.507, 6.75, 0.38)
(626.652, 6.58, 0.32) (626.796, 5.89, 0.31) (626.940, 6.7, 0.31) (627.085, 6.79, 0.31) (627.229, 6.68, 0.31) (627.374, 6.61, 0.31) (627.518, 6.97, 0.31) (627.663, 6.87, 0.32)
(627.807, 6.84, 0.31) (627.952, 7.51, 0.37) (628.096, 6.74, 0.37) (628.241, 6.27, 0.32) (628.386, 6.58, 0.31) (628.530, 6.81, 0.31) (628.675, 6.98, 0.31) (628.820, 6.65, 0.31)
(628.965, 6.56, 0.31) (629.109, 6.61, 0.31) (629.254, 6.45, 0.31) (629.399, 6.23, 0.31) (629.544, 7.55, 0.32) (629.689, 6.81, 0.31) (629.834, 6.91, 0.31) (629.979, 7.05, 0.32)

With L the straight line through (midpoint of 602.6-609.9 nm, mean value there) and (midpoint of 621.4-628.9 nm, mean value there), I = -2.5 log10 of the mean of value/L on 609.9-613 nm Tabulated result 0.04 mag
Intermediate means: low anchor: 7.01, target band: 6.63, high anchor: 6.52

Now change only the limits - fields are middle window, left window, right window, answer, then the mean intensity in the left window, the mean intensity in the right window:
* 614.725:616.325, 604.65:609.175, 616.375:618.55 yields 0.00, 7.06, 6.47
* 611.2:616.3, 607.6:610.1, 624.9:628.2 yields 0.01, 6.9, 6.6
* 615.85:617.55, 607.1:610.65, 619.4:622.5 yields 0.07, 6.86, 6.58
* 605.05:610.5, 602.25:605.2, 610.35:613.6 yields -0.02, 6.96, 6.68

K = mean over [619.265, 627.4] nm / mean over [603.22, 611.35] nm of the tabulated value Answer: 0.94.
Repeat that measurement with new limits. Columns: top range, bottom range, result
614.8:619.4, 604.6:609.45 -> 0.93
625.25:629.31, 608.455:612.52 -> 0.99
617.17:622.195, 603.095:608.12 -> 0.93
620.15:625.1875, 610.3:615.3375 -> 0.96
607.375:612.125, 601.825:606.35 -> 0.97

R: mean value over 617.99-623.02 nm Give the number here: 6.58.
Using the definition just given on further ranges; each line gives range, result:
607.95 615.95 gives 6.73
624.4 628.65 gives 6.56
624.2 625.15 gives 6.32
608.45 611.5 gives 6.67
